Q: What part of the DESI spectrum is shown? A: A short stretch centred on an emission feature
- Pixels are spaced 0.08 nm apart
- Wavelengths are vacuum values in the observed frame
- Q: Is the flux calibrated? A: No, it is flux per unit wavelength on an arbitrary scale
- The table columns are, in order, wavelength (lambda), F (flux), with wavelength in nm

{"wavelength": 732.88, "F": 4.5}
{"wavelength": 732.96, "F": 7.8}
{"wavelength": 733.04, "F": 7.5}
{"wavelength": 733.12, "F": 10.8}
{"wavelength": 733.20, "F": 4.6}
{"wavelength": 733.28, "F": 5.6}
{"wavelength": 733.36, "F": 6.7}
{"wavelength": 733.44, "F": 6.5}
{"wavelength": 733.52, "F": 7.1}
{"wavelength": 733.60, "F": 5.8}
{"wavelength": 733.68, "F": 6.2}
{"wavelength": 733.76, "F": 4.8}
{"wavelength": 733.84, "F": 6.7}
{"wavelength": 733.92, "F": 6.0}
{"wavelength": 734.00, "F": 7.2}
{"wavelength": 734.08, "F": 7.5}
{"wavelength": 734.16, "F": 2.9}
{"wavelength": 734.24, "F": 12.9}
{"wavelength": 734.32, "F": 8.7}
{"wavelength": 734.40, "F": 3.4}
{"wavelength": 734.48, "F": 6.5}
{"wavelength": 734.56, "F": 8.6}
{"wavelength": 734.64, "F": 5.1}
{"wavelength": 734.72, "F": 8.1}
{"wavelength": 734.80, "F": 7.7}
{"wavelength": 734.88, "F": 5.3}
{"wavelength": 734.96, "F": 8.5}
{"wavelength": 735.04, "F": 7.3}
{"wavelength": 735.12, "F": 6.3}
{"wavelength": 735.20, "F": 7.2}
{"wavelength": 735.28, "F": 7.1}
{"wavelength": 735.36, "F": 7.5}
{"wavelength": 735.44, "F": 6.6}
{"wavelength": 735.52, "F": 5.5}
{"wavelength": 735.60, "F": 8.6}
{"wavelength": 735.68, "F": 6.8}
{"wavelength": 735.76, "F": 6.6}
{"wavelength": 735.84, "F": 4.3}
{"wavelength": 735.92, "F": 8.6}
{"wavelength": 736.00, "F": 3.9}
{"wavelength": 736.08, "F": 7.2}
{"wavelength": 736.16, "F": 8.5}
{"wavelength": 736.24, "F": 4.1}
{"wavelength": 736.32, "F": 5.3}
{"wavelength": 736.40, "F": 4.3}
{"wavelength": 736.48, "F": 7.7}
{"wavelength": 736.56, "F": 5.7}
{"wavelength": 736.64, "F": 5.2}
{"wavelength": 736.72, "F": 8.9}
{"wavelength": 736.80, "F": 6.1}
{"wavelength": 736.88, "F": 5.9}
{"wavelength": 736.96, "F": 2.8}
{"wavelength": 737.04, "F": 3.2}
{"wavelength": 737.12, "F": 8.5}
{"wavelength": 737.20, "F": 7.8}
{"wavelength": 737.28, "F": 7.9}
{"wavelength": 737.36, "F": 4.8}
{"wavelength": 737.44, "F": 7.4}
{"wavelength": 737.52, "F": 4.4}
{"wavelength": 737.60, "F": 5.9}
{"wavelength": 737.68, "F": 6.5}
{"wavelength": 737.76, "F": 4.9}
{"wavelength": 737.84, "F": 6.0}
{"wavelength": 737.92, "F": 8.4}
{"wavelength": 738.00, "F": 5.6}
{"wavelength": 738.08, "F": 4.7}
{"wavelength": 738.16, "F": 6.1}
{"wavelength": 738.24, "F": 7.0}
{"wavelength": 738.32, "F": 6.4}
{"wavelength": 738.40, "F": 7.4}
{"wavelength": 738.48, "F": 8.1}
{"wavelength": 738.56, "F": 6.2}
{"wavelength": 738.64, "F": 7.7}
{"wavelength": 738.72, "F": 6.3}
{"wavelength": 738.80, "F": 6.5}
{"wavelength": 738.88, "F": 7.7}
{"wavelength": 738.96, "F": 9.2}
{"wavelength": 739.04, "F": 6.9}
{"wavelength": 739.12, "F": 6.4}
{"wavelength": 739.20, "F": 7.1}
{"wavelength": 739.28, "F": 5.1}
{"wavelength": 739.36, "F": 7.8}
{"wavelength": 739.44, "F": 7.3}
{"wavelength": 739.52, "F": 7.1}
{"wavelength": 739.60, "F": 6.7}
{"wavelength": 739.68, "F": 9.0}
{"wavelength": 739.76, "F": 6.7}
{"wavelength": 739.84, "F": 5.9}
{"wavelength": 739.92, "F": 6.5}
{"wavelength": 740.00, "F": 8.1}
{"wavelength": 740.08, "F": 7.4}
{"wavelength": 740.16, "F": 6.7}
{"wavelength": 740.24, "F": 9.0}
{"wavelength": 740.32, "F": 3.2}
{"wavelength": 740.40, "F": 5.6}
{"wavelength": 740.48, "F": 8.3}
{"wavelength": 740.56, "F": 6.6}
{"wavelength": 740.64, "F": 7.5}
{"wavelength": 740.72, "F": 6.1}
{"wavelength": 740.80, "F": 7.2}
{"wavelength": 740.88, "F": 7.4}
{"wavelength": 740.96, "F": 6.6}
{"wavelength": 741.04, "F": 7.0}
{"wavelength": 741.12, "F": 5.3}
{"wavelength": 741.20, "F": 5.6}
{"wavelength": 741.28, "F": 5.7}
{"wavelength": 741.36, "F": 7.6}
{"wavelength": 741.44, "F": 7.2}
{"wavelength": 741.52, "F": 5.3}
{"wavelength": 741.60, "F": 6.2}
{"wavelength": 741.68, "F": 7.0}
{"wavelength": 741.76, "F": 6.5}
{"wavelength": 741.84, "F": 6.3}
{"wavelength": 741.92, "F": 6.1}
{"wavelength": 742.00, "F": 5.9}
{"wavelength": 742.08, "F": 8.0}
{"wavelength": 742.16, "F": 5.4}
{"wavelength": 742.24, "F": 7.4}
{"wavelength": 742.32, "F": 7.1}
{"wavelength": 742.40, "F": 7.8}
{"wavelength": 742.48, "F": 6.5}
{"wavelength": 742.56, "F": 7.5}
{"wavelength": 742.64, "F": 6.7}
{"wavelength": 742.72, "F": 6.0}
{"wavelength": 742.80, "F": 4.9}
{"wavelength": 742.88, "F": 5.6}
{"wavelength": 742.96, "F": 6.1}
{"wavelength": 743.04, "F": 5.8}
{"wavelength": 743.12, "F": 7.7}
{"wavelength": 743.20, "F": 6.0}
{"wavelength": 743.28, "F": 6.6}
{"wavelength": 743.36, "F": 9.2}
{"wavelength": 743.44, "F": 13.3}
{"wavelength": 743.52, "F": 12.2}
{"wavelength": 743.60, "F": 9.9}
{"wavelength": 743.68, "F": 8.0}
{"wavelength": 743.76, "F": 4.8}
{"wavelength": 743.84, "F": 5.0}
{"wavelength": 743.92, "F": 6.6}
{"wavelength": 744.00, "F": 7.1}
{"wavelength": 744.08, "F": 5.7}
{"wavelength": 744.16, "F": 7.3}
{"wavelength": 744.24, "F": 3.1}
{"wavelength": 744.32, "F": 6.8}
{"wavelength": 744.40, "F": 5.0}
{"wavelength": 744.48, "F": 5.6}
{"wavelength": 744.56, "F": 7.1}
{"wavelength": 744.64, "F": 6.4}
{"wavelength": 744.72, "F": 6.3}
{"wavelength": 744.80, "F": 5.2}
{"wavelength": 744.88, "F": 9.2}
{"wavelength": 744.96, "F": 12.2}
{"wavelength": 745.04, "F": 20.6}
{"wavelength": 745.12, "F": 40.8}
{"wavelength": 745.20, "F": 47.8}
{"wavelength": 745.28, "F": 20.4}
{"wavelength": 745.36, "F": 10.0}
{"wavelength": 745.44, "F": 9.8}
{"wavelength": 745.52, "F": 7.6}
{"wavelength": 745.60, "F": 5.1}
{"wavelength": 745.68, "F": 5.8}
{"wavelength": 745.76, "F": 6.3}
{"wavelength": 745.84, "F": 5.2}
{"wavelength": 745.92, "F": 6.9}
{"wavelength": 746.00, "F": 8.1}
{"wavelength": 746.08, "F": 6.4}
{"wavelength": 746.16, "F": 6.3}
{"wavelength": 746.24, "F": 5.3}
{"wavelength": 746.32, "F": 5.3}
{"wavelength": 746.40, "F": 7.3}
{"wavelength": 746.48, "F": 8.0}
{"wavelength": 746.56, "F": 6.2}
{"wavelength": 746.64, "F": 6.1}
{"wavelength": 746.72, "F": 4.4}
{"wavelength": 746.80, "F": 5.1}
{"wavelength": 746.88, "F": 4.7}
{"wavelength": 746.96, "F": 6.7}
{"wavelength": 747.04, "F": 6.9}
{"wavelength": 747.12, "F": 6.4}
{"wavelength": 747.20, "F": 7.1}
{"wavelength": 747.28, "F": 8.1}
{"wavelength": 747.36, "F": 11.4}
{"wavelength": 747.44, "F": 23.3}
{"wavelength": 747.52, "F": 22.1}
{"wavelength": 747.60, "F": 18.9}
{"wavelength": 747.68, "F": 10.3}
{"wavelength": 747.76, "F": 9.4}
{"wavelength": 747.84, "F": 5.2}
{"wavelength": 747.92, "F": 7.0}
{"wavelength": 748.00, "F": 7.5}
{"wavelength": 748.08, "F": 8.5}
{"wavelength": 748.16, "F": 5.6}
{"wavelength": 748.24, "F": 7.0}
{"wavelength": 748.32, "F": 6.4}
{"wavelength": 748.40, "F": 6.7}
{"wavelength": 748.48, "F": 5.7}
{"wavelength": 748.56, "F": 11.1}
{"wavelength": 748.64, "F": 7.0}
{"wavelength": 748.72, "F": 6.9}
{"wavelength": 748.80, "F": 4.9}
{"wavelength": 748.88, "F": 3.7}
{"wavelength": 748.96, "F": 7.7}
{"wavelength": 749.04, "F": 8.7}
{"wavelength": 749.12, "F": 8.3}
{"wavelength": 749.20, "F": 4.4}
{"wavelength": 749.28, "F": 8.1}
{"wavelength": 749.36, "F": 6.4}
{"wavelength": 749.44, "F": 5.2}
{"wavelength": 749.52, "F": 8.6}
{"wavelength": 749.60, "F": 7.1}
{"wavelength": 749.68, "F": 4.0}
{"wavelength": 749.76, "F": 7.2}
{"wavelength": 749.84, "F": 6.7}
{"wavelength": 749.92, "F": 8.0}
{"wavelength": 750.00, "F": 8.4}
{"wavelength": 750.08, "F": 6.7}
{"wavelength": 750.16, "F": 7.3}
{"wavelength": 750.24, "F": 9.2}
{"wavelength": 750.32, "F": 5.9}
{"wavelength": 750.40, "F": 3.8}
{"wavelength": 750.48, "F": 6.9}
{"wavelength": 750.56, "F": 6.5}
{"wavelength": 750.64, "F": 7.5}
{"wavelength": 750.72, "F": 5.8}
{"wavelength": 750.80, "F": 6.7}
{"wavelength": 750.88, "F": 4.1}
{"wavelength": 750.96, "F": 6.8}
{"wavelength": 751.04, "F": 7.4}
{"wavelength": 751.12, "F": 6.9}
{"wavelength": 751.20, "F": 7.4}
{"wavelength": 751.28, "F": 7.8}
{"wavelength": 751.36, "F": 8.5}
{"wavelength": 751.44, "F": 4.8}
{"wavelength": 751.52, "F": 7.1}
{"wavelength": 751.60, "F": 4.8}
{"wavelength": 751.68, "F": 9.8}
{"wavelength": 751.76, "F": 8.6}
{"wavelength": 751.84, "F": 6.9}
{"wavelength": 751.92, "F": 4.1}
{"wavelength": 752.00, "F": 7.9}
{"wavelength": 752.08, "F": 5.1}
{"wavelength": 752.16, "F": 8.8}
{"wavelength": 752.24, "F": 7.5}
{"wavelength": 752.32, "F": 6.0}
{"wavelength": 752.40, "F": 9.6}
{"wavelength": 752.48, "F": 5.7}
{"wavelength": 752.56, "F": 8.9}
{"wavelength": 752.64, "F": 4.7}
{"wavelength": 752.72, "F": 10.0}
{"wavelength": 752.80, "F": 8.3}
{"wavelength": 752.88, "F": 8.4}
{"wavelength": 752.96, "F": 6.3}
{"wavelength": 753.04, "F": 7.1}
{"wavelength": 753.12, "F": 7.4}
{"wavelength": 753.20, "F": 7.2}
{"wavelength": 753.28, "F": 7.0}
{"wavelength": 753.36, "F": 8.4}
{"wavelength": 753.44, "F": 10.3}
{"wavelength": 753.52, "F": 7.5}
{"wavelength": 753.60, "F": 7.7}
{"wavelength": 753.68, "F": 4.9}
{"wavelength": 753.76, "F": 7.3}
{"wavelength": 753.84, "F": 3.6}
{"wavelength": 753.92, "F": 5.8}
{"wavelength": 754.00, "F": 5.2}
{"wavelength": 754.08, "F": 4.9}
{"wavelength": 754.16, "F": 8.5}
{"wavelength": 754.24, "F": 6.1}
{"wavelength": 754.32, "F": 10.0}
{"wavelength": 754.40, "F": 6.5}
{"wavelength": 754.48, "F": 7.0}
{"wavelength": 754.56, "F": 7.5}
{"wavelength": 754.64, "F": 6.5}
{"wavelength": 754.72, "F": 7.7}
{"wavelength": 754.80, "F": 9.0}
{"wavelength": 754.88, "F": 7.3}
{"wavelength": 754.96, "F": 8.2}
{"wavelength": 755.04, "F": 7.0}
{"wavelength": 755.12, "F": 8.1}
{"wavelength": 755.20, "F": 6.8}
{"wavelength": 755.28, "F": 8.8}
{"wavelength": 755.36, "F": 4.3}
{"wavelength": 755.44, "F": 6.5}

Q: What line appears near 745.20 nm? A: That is H-alpha 6563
